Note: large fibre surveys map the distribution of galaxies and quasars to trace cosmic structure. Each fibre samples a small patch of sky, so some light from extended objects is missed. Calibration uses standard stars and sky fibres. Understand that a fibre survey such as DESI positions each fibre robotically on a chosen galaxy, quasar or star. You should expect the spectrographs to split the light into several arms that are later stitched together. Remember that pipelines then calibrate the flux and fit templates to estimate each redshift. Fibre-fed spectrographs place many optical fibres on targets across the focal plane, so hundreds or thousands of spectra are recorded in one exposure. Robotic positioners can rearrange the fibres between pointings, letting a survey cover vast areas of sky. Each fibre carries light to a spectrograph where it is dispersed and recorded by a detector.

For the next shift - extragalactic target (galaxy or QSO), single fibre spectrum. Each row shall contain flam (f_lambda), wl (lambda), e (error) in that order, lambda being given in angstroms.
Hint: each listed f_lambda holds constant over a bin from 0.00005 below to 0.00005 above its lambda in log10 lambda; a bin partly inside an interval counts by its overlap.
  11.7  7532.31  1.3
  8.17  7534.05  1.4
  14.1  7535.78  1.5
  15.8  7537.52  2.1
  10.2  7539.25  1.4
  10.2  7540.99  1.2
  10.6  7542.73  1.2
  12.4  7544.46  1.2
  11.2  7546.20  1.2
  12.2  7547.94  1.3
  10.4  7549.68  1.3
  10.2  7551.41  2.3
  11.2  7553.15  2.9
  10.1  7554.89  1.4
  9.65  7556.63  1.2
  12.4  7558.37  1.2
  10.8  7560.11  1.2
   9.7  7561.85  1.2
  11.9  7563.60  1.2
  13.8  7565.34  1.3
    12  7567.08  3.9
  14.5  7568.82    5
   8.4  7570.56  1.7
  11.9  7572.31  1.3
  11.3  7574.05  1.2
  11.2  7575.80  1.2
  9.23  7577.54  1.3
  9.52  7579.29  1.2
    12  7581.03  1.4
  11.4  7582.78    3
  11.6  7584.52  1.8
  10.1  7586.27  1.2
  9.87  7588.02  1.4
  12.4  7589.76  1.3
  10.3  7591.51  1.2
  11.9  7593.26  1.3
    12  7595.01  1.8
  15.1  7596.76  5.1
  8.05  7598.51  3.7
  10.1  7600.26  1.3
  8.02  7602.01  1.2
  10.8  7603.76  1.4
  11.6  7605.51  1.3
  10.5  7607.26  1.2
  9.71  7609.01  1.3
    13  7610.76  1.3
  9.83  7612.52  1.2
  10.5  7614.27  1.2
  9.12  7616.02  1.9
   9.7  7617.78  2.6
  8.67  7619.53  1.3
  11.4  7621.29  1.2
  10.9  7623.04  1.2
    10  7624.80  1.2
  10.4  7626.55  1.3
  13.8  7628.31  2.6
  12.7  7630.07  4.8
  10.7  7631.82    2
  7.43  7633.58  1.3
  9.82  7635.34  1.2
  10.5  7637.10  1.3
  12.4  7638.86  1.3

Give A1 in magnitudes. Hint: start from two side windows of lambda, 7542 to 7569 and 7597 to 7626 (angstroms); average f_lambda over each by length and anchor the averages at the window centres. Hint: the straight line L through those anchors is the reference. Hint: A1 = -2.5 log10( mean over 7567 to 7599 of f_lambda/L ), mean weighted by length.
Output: -0.04 mag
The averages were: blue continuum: 11.4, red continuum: 10.2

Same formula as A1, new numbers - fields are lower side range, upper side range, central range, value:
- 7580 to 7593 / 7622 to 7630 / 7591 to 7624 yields 0.07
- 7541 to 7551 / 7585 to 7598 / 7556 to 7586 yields 0.02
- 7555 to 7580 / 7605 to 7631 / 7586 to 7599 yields -0.04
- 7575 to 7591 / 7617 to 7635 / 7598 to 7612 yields 0.04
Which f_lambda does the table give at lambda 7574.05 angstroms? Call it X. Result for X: 11.3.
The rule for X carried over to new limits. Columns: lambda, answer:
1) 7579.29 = 9.52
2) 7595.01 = 12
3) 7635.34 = 9.82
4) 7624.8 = 10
